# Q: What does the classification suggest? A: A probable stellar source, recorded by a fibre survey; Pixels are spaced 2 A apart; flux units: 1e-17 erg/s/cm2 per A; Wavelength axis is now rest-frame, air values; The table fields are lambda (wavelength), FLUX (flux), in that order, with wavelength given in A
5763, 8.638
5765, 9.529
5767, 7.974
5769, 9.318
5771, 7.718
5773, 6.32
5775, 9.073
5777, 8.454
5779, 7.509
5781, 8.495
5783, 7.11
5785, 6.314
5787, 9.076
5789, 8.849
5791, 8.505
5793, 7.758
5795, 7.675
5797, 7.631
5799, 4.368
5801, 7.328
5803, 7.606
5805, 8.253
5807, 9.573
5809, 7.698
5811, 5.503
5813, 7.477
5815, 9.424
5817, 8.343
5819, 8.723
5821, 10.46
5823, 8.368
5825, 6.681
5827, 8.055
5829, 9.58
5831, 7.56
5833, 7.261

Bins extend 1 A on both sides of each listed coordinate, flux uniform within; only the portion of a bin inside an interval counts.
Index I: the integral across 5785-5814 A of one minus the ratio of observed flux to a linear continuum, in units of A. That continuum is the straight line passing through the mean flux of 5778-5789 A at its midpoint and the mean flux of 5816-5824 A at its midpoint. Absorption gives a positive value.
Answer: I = 2.4 A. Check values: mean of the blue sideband 7.81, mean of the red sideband 8.97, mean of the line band 7.62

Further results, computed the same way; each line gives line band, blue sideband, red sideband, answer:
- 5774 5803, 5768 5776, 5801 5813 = 0.7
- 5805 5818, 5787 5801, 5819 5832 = 0.1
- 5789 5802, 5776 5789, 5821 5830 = 1.2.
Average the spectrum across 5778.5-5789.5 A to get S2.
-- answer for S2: 7.87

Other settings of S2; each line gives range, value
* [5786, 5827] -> 7.97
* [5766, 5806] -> 7.77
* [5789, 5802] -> 7.34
